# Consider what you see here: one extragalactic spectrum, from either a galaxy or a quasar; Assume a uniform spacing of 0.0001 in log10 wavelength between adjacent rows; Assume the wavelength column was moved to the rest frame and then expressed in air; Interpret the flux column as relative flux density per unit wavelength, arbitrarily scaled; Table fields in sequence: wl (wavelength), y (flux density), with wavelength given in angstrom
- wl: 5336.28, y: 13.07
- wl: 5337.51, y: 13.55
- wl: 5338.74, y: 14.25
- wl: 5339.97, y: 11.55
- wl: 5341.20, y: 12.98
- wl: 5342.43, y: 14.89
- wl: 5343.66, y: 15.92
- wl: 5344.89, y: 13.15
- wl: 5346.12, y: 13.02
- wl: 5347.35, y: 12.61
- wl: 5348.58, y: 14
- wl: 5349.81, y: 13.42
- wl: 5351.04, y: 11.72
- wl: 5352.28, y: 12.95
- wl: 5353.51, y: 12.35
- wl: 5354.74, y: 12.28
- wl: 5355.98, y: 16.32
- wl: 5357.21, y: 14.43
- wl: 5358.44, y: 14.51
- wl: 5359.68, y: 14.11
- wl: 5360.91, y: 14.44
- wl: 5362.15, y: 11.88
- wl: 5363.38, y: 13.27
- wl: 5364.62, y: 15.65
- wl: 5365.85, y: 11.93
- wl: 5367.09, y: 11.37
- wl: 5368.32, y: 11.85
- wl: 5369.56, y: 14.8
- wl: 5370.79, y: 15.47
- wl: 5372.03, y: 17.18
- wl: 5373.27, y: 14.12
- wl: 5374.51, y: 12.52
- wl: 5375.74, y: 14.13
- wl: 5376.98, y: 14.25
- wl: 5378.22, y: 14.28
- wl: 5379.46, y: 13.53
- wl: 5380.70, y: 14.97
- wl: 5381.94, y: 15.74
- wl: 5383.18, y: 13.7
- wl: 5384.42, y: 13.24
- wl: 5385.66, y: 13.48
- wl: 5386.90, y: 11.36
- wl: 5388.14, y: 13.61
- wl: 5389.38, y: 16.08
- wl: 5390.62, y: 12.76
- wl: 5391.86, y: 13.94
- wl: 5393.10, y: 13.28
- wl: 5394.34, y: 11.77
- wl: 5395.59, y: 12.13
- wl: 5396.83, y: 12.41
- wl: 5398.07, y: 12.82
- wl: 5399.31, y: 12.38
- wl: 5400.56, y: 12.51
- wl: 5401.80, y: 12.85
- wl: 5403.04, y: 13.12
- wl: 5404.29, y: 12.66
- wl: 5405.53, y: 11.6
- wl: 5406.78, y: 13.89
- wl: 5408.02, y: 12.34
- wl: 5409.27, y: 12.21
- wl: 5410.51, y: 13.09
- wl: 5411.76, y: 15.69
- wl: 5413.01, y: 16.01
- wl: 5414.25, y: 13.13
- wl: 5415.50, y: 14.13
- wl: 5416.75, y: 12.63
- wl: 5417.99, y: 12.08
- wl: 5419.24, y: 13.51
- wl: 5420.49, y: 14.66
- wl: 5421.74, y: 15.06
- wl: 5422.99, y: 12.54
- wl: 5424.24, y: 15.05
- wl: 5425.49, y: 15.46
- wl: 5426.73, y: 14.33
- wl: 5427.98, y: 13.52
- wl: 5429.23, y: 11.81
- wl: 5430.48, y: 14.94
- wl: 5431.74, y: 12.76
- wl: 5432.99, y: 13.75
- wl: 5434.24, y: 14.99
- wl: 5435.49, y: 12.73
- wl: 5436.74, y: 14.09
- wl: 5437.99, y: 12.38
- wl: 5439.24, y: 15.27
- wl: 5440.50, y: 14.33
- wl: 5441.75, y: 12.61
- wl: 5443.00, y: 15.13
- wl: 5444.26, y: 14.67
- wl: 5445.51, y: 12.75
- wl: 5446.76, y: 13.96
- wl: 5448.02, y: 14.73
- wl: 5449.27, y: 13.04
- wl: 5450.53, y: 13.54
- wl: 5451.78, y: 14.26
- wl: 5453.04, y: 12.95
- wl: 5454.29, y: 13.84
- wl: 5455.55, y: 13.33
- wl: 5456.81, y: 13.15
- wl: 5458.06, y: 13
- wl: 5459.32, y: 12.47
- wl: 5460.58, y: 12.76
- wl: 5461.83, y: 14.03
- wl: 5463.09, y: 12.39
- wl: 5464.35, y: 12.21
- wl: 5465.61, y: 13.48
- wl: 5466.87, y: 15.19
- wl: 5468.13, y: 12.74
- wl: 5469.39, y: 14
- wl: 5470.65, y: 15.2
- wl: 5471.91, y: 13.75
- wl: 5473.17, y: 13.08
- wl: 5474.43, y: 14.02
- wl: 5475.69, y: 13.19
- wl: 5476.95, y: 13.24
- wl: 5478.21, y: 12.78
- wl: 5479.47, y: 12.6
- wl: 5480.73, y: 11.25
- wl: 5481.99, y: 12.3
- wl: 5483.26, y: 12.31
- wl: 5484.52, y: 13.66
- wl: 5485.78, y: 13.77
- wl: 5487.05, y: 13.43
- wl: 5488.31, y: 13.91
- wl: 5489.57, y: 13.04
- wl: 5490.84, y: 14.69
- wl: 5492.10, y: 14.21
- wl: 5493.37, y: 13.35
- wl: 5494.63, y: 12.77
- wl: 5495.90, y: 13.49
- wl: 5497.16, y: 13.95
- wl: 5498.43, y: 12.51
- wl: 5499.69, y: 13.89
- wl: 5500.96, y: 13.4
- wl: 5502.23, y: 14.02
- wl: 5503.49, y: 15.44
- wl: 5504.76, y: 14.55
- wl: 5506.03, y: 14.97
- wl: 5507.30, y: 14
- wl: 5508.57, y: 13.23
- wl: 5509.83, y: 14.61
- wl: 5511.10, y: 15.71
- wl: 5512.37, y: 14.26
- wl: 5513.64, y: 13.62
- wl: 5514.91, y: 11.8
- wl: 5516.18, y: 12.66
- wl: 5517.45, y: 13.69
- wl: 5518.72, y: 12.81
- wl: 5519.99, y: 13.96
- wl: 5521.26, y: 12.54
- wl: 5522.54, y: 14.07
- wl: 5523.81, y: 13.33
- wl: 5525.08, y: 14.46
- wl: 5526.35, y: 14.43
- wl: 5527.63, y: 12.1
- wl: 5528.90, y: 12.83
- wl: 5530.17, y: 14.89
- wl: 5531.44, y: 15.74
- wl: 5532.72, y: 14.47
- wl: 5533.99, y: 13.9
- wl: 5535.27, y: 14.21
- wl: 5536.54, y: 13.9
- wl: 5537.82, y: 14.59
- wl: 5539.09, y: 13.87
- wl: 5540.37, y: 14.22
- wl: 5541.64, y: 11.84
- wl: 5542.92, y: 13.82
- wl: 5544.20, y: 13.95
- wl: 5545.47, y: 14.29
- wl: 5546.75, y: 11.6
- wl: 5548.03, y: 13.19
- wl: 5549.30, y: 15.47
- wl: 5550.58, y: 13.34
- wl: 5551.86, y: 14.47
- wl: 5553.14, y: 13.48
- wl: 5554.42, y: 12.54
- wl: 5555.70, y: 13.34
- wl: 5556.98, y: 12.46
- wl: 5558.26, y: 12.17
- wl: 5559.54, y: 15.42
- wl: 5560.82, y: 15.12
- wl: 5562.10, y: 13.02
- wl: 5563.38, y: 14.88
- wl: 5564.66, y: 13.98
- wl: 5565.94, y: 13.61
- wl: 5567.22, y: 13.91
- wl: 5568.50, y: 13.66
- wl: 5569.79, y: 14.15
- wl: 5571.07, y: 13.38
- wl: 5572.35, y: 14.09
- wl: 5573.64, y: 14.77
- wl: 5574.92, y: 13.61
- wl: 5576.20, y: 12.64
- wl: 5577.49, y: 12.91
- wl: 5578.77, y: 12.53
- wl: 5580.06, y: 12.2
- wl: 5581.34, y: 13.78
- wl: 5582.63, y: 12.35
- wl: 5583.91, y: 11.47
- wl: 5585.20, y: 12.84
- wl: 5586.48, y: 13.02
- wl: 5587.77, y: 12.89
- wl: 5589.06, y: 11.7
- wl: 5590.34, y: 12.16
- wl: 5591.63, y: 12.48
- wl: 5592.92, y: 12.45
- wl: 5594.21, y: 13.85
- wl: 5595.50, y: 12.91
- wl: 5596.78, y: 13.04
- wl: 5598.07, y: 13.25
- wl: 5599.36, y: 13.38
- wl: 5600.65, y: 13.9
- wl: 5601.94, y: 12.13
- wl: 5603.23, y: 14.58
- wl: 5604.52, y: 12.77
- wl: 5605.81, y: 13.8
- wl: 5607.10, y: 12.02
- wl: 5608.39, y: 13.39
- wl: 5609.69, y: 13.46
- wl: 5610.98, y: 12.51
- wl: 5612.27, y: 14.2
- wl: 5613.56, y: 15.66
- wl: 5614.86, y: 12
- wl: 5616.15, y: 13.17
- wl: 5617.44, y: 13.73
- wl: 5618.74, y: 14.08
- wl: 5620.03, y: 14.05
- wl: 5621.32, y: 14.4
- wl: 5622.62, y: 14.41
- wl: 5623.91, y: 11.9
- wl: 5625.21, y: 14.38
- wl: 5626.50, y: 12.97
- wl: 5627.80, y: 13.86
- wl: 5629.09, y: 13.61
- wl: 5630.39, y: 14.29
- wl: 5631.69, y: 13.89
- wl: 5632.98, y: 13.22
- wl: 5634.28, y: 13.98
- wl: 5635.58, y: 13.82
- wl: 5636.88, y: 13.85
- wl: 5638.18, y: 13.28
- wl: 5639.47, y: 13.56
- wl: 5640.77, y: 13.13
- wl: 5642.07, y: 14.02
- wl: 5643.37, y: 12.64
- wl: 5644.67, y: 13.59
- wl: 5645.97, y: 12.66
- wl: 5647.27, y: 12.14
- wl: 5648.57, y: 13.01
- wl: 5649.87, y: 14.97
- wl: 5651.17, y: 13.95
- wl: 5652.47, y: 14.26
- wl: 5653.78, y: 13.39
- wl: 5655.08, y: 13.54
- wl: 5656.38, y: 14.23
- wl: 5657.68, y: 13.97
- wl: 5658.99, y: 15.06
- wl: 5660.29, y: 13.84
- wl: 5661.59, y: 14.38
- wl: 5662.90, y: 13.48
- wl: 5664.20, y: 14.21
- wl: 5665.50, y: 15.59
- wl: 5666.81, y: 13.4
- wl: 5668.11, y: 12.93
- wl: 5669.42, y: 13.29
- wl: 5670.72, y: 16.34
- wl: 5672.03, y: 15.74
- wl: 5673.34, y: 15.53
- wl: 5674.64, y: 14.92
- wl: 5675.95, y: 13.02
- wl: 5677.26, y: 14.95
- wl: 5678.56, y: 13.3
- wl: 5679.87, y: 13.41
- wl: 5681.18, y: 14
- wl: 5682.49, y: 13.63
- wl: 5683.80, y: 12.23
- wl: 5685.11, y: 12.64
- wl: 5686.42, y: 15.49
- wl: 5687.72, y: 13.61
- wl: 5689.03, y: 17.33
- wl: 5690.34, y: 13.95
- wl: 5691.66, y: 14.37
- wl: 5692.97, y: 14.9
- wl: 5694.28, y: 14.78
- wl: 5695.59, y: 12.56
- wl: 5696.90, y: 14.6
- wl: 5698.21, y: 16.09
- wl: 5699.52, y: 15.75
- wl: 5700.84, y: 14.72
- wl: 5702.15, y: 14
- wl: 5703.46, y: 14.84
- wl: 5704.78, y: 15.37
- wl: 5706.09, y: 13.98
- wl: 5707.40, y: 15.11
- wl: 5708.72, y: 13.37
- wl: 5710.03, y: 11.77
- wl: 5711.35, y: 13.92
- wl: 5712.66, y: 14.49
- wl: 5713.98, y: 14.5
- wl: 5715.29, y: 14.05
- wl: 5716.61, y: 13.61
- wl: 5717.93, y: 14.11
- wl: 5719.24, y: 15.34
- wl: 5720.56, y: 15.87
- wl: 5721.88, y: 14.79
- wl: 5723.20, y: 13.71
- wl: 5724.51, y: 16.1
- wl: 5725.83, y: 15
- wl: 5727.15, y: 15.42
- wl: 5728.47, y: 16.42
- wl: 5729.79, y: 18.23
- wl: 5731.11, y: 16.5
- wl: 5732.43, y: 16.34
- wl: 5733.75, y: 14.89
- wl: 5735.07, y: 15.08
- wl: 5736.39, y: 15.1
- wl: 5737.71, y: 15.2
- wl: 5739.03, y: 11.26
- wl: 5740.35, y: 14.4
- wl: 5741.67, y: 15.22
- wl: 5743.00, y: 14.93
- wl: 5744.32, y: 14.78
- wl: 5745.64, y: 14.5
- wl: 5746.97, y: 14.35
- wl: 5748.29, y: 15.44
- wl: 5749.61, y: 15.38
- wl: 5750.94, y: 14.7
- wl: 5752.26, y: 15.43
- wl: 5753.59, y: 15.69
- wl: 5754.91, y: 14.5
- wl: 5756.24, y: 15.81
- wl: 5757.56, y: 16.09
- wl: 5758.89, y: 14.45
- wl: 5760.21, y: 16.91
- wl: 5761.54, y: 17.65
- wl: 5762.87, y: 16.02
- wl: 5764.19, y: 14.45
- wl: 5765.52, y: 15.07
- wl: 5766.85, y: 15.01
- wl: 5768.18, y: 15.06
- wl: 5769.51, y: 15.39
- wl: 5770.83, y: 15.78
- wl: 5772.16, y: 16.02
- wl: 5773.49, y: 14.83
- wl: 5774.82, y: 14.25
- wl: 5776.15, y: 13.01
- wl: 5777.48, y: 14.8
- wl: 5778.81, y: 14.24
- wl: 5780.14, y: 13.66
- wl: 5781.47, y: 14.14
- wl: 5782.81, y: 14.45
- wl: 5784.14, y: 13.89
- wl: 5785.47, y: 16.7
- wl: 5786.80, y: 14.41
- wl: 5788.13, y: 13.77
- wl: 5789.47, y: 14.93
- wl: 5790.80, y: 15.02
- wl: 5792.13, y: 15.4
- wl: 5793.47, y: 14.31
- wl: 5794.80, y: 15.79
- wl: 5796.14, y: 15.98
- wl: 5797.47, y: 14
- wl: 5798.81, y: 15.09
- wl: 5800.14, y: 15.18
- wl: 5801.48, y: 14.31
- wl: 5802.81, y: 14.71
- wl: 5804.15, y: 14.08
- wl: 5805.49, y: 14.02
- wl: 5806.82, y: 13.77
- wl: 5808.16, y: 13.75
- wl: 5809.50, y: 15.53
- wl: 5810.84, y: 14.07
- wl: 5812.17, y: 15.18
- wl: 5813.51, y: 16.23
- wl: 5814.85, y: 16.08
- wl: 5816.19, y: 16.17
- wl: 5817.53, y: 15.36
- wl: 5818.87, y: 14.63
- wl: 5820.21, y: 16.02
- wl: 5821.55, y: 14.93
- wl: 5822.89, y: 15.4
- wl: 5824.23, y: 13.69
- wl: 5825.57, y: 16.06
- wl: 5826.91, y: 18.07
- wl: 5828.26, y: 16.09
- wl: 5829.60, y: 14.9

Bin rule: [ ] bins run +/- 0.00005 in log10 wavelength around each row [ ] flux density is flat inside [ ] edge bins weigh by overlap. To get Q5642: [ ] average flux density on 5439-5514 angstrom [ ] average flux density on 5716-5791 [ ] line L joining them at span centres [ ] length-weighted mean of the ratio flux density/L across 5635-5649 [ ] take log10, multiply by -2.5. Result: 0.10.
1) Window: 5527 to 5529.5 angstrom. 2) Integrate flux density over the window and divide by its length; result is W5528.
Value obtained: 12.5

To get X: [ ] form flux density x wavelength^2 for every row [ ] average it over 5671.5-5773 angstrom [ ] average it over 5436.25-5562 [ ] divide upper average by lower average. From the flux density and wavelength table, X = 1.18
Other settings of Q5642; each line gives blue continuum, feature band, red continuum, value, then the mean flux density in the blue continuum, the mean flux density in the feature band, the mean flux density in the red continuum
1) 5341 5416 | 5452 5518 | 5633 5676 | 0.02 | 13.5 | 13.5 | 13.9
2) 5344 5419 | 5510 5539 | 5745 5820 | 0.01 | 13.5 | 13.8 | 15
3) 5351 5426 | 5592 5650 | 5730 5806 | 0.08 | 13.6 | 13.4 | 15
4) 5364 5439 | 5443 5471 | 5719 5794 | 0.02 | 13.6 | 13.5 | 15.1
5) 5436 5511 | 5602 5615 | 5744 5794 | 0.06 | 13.6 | 13.4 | 15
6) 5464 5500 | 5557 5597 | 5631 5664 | 0.02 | 13.4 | 13.2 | 13.7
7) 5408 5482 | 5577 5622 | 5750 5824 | 0.09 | 13.6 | 13.1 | 15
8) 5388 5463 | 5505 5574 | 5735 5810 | 0.01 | 13.5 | 13.8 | 14.9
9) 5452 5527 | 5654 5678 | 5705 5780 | 0.01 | 13.5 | 14.3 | 15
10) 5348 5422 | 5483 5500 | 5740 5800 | 0.03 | 13.5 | 13.5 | 15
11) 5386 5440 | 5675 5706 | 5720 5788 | 0.04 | 13.4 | 14.3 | 15.1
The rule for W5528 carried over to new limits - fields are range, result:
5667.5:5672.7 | 14.6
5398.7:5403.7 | 12.7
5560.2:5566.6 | 14.1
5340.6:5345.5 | 14.2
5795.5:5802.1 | 14.9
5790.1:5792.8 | 15.2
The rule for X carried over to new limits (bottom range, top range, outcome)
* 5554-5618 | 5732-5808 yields 1.20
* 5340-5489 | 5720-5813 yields 1.26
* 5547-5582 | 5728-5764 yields 1.20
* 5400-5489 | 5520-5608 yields 1.04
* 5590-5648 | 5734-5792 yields 1.17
